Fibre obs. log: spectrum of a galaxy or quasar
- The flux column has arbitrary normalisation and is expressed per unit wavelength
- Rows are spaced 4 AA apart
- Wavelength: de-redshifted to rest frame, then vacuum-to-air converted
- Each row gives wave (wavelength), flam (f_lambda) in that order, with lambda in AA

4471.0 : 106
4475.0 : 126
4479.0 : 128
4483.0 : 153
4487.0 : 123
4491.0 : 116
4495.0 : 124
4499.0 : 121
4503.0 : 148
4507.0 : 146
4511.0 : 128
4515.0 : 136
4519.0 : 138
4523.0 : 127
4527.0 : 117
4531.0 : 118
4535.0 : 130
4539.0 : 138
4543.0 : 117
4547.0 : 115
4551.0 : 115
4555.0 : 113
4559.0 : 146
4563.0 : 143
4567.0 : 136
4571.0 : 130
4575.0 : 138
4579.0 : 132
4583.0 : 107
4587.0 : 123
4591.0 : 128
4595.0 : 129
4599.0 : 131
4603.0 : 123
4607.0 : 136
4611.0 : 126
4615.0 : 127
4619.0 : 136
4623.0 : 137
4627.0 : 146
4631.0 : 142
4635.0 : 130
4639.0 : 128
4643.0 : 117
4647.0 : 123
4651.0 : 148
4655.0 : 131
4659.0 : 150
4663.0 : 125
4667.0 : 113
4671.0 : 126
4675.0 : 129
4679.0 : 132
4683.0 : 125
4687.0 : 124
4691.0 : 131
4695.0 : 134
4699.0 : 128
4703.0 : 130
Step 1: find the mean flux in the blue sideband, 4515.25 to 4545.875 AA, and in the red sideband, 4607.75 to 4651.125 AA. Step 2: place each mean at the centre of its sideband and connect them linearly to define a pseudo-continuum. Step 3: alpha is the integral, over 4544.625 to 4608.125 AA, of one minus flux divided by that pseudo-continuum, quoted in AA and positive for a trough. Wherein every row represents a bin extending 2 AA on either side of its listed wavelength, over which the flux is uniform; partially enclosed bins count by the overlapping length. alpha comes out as 0.8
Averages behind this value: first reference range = 127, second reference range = 132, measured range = 128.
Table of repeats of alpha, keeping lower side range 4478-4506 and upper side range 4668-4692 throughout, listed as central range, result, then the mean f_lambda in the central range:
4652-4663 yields -0.9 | 138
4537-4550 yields 0.7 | 123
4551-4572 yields -0.4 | 132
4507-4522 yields -0.5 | 135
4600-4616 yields 0.0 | 128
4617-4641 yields -1.6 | 136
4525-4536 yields 0.8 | 121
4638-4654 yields -0.2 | 129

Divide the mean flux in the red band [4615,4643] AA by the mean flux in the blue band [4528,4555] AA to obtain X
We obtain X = 1.1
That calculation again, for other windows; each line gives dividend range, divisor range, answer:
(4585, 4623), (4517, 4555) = 1.05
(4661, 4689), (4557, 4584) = 0.93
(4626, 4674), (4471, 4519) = 1.00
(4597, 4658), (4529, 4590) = 1.04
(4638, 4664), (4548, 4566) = 1.03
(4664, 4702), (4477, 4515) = 0.96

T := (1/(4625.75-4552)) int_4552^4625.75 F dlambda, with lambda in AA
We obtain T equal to 130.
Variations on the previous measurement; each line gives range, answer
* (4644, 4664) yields 135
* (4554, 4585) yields 131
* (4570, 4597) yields 127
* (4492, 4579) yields 130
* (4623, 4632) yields 143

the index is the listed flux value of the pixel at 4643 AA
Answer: 117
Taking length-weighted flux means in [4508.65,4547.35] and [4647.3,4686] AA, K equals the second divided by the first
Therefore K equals 1.03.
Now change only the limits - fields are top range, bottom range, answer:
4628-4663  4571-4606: 1.05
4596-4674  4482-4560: 1.03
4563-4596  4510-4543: 1.00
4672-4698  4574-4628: 1.00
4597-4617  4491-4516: 0.97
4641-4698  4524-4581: 1.01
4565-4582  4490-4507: 1.02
